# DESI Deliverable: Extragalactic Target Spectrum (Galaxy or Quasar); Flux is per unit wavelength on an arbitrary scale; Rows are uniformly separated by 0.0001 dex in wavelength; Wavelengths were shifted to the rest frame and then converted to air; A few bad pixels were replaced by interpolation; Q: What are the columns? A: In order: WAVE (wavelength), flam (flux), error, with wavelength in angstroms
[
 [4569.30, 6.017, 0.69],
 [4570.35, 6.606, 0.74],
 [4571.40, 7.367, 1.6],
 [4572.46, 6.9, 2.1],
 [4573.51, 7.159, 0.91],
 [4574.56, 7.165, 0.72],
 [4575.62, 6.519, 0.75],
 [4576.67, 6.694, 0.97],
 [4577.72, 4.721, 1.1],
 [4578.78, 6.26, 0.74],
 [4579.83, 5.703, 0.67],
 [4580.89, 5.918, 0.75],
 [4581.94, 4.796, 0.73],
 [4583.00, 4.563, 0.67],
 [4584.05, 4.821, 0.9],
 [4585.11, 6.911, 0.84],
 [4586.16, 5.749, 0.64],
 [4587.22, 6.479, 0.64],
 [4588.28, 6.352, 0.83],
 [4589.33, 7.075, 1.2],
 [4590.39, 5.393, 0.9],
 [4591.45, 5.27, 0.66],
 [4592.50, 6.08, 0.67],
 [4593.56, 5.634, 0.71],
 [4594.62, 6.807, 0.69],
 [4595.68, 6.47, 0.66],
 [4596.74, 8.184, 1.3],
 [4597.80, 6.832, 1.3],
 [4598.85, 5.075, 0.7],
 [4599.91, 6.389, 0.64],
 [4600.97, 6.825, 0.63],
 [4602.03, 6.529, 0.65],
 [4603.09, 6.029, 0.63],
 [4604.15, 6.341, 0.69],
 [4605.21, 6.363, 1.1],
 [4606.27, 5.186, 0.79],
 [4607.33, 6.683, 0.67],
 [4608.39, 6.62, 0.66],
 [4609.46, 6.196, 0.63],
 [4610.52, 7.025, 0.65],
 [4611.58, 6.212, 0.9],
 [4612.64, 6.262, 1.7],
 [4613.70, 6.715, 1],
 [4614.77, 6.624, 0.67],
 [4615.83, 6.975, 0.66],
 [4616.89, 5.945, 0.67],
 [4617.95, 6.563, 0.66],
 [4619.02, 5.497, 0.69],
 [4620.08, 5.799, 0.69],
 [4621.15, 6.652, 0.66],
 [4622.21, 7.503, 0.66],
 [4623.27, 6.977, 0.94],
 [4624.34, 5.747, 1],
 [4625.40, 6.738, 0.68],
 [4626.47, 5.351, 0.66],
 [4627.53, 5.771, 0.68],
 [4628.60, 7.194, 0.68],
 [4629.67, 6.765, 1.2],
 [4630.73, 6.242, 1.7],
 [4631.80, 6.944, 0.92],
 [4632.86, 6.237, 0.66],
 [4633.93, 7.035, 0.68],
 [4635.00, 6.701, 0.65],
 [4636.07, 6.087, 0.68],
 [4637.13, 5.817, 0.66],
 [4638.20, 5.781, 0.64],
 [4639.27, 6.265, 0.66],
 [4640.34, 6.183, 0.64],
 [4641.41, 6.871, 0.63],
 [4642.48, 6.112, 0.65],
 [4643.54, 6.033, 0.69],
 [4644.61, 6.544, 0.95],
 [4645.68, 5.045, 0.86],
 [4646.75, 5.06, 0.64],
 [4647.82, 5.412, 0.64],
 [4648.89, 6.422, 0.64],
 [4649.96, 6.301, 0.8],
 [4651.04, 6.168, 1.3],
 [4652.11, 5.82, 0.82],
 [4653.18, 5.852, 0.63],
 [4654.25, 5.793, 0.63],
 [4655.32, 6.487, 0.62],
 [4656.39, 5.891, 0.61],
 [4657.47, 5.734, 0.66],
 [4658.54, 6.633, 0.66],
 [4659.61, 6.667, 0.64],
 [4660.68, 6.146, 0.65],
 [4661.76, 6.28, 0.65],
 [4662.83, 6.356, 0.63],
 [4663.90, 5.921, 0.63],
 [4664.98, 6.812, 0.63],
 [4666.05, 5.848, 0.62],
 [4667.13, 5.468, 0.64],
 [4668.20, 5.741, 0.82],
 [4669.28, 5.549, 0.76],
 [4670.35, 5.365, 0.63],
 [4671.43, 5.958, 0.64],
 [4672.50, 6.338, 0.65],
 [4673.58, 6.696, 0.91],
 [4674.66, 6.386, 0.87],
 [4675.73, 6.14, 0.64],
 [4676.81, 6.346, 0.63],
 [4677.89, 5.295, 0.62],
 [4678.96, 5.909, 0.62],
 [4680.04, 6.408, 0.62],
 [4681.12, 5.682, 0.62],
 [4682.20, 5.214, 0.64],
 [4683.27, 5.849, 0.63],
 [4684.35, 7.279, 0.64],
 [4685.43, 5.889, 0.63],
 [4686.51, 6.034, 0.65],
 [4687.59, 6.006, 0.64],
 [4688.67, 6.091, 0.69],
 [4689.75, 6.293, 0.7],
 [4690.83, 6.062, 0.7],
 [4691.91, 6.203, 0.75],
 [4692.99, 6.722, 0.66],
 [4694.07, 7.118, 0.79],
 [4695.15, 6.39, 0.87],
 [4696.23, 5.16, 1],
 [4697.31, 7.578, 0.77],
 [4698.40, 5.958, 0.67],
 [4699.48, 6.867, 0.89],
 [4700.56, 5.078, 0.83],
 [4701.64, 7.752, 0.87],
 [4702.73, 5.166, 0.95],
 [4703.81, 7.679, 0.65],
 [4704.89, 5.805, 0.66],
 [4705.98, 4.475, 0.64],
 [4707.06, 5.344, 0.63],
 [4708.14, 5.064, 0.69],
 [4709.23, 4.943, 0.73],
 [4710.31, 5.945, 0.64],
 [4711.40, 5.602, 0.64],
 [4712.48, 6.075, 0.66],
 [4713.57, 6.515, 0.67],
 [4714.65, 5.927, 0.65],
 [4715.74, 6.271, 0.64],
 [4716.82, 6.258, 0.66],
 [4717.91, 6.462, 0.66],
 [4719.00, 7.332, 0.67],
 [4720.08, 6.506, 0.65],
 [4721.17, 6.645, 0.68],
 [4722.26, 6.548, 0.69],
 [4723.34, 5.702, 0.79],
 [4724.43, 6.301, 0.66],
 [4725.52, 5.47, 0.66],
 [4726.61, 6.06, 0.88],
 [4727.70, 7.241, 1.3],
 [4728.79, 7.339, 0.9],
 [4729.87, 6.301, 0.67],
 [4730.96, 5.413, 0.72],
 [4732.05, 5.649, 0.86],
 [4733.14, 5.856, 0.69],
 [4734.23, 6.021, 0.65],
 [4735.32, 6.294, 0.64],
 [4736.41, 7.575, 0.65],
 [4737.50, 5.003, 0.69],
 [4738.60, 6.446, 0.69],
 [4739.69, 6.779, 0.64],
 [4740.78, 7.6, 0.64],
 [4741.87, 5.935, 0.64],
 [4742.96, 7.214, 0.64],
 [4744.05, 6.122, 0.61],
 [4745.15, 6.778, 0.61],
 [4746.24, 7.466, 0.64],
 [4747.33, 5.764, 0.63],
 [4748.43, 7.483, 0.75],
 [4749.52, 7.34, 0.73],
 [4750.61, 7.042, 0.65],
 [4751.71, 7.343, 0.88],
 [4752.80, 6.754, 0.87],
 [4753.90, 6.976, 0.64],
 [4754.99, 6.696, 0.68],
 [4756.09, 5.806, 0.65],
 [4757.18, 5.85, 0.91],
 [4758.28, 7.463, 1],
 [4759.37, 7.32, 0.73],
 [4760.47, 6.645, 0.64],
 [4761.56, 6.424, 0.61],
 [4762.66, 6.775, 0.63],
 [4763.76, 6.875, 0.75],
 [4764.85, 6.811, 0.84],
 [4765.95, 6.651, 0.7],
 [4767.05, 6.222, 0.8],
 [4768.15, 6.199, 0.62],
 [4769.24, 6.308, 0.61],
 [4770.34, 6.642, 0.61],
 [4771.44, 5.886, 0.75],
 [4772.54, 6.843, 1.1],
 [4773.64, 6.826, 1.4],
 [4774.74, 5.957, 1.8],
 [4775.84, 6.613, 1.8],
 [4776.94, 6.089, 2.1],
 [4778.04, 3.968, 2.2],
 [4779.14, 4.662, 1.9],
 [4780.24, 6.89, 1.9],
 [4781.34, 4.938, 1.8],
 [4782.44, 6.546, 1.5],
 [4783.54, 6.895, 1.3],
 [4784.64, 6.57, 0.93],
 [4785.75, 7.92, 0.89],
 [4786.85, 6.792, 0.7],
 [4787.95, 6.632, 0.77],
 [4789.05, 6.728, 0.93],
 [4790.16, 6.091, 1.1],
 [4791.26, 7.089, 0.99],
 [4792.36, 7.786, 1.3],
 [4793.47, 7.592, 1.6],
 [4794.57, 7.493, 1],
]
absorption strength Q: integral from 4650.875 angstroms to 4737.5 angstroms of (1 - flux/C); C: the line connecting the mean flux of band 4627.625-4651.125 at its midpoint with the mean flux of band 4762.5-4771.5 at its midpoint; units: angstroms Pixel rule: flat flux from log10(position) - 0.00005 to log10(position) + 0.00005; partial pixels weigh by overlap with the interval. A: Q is 3.0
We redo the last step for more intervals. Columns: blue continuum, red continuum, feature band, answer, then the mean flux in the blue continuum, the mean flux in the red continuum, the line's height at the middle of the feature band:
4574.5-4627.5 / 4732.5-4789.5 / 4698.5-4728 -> 1.5 angstroms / 6.21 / 6.52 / 6.43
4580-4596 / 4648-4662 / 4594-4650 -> -3.1 angstroms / 5.87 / 6.14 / 6.01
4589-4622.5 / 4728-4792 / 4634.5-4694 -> 3.1 angstroms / 6.35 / 6.51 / 6.41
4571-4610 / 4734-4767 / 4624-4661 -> 1.2 angstroms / 6.21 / 6.71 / 6.37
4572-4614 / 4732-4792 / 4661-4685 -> 1.2 angstroms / 6.22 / 6.52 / 6.36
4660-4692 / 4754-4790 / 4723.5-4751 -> -0.9 angstroms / 6.05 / 6.42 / 6.29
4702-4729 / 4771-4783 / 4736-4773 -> -4.2 angstroms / 6.1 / 5.93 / 5.99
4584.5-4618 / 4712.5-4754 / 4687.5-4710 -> 1.3 angstroms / 6.36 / 6.51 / 6.47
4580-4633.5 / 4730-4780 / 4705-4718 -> 1.4 angstroms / 6.26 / 6.45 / 6.4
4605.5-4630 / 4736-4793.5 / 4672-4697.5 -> 1.1 angstroms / 6.39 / 6.58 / 6.48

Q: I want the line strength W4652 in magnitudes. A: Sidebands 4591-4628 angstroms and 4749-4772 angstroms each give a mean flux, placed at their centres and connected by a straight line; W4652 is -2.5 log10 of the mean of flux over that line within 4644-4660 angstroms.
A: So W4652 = 0.079 mag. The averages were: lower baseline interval 6.34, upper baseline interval 6.67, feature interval 5.98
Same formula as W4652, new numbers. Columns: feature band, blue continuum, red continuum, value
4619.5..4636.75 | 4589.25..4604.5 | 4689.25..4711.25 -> -0.04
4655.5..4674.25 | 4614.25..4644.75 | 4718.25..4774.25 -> 0.06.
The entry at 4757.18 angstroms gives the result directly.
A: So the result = 5.85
